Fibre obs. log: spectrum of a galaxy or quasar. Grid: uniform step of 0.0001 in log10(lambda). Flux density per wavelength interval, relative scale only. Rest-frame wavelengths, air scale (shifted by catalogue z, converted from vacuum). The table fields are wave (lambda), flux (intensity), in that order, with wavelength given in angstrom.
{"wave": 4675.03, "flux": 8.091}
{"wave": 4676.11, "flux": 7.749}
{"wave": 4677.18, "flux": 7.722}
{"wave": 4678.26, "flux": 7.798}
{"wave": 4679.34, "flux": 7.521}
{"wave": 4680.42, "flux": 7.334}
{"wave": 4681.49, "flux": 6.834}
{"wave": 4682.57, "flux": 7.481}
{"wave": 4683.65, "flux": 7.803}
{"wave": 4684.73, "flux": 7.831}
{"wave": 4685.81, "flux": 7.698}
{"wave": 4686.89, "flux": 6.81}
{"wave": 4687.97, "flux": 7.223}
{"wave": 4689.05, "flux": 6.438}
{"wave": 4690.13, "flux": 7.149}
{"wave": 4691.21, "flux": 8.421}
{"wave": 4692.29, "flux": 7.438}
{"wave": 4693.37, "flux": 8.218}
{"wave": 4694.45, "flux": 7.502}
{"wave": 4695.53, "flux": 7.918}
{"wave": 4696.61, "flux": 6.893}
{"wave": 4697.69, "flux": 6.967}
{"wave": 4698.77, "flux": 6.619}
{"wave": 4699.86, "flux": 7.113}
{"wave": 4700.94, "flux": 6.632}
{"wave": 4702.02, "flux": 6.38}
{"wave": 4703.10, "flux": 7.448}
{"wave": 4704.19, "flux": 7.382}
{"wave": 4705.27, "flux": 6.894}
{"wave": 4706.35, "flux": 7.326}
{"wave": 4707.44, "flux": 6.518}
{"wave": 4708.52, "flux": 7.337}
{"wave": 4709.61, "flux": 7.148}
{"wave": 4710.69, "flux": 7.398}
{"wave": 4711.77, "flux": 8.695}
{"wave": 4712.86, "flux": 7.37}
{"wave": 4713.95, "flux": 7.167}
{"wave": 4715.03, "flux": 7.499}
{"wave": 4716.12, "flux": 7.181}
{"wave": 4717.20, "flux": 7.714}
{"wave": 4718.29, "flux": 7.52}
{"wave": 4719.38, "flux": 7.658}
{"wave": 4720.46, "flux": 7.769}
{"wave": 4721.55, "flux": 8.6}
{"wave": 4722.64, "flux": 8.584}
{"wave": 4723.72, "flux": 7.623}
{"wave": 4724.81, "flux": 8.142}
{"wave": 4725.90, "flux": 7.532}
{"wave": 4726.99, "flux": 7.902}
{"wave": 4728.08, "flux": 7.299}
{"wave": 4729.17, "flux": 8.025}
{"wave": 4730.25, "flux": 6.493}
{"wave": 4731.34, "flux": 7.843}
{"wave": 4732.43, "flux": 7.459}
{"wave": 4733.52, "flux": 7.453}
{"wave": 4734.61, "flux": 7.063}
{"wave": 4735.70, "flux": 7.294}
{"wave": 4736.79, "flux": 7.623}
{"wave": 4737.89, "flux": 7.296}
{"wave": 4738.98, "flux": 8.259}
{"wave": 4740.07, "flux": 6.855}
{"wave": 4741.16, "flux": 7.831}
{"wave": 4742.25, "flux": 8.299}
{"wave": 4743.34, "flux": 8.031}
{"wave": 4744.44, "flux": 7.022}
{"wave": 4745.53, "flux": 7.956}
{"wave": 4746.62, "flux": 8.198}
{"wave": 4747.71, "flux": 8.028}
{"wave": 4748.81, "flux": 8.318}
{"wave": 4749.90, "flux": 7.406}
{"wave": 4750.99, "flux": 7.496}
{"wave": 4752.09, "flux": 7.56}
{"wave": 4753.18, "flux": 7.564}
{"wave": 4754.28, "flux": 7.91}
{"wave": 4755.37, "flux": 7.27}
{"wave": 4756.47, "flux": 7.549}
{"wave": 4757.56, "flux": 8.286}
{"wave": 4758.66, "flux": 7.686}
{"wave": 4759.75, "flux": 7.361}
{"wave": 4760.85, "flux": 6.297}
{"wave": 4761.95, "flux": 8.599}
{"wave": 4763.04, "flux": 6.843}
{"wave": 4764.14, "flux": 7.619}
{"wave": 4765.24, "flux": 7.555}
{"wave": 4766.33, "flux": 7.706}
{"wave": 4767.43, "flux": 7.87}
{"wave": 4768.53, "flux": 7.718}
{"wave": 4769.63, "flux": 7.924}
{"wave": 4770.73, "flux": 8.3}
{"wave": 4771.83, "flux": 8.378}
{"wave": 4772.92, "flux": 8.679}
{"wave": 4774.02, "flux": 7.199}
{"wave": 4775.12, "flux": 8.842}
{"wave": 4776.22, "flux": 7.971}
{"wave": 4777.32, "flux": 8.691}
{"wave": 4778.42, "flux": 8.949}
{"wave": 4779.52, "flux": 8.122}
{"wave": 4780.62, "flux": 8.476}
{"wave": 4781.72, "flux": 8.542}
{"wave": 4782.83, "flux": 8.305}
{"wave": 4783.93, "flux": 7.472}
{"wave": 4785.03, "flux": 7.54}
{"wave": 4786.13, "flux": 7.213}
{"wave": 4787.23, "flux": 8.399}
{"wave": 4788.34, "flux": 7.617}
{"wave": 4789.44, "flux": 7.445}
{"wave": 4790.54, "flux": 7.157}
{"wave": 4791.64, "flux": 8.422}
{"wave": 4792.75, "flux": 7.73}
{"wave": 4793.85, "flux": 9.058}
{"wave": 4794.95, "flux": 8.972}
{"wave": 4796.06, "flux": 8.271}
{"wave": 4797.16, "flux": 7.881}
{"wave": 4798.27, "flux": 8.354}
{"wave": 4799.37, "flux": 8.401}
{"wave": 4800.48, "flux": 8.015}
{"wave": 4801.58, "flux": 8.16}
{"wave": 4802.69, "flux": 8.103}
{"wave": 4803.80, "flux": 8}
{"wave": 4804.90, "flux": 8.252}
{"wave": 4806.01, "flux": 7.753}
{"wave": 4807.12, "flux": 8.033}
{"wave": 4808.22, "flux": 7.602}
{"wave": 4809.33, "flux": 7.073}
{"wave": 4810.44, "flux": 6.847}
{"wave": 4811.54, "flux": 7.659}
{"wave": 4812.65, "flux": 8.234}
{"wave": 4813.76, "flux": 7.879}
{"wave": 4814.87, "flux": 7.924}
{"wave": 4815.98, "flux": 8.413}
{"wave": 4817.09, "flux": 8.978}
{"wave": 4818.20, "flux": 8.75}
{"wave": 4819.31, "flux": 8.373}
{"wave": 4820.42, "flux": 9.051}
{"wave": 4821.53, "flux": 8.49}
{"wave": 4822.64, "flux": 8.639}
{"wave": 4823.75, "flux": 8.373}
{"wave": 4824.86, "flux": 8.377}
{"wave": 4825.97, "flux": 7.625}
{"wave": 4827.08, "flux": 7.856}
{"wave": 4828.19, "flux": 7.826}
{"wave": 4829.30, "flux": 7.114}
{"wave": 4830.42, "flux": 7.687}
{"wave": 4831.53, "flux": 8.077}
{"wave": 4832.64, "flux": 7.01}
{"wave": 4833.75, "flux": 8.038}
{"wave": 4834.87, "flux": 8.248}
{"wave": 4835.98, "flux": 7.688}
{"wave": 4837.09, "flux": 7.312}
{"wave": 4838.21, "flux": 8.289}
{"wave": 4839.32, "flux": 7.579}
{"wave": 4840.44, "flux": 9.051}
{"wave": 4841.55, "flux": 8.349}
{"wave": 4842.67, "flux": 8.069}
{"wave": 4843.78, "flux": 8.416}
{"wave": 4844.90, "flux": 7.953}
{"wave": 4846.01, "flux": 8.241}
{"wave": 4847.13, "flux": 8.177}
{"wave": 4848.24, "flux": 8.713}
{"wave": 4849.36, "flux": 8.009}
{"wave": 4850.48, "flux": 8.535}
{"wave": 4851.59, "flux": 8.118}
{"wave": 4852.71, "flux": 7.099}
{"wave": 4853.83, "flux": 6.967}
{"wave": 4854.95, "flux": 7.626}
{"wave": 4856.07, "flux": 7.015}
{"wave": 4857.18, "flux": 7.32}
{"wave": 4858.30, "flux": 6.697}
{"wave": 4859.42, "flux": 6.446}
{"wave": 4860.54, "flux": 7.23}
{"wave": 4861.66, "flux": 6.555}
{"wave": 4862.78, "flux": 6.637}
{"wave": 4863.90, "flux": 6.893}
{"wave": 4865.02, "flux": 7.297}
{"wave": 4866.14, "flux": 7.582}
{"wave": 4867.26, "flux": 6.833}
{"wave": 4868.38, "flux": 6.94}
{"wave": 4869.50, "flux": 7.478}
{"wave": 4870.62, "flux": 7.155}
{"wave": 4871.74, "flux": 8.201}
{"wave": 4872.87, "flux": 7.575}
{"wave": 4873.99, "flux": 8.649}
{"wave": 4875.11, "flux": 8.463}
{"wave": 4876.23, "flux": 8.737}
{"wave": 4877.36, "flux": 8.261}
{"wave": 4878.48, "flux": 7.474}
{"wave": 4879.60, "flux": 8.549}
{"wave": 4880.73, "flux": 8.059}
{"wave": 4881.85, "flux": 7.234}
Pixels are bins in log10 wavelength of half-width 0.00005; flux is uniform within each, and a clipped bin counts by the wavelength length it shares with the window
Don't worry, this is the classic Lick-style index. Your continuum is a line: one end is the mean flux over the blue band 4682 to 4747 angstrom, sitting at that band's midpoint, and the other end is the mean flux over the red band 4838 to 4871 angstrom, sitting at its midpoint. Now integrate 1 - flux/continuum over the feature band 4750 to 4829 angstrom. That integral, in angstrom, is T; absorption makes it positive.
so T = -4.8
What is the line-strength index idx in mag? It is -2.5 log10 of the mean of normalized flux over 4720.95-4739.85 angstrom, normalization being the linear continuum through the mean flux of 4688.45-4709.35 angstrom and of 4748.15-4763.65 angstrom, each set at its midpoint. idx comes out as -0.037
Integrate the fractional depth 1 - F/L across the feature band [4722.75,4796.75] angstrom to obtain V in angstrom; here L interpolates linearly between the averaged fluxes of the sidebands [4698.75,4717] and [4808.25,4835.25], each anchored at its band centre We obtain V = -2.43 angstrom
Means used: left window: 7.21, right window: 8.01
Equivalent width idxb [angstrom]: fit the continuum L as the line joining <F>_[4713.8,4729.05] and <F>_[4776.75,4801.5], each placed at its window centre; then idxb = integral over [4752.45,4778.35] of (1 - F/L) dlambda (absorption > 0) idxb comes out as 0.54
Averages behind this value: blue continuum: 7.75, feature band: 7.84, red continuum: 8.14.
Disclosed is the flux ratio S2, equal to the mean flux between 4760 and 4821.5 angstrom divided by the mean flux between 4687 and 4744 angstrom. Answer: 1.1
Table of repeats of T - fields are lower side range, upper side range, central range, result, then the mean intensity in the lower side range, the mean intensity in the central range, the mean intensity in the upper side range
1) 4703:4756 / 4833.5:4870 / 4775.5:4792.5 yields -0.9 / 7.6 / 8.02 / 7.61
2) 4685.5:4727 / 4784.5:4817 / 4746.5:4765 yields 0.2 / 7.42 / 7.63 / 7.96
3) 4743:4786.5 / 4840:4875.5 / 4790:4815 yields -0.7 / 7.86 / 7.99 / 7.63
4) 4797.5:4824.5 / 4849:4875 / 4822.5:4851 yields -1.1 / 8.14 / 8.04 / 7.36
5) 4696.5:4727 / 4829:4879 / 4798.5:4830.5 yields -1.9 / 7.41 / 8.06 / 7.69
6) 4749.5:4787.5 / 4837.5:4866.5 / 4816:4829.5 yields -1.1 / 7.86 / 8.33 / 7.65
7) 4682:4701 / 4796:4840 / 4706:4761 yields -0.3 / 7.36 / 7.61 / 8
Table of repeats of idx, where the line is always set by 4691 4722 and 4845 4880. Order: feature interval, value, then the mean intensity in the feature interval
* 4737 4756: -0.039 mag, 7.72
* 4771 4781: -0.122 mag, 8.37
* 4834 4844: -0.074 mag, 8.1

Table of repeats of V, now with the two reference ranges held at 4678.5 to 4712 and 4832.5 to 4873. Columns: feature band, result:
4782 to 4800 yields -1.3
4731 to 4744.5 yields -0.4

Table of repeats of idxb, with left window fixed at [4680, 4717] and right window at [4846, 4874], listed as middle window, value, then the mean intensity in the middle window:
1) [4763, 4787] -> -2.2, 8.03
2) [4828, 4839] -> -0.5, 7.72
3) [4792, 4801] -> -1.2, 8.33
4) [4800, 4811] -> -0.6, 7.79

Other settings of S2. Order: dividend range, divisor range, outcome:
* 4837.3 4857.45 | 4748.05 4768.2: 1.05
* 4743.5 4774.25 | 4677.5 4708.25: 1.06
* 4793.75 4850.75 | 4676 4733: 1.09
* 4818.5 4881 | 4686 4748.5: 1.04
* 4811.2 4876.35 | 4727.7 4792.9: 1.01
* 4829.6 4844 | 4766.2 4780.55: 0.97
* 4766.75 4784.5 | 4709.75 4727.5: 1.06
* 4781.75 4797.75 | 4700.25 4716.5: 1.10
